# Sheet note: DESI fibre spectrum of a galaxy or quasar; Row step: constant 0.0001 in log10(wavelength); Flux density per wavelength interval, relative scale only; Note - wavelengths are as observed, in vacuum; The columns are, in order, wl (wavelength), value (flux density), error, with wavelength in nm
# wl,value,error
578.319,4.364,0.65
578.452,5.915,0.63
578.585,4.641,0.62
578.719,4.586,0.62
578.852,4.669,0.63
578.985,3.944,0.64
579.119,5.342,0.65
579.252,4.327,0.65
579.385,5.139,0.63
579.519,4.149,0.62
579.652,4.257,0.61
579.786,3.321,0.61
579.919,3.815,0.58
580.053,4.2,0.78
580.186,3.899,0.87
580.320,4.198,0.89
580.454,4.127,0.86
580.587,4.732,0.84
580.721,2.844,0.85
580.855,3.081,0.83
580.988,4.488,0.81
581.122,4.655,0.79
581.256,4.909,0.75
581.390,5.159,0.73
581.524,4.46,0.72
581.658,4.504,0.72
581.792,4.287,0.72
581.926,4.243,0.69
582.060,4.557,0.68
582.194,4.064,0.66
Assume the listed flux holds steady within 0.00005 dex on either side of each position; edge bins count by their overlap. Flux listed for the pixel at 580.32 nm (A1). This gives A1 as 4.198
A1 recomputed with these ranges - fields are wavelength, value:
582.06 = 4.557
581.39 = 5.159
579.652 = 4.257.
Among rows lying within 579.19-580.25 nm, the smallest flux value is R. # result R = 3.321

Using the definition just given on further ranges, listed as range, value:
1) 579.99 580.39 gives 3.899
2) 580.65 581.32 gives 2.844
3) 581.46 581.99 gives 4.243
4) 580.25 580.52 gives 4.127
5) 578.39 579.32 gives 3.944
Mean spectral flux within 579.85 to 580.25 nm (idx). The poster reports 3.97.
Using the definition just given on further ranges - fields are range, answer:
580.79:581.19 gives 4.09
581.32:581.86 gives 4.6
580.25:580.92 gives 3.79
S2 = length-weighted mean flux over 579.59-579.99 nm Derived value 3.79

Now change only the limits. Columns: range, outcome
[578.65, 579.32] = 4.57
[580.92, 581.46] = 4.8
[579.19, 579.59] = 4.54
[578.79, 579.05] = 4.31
